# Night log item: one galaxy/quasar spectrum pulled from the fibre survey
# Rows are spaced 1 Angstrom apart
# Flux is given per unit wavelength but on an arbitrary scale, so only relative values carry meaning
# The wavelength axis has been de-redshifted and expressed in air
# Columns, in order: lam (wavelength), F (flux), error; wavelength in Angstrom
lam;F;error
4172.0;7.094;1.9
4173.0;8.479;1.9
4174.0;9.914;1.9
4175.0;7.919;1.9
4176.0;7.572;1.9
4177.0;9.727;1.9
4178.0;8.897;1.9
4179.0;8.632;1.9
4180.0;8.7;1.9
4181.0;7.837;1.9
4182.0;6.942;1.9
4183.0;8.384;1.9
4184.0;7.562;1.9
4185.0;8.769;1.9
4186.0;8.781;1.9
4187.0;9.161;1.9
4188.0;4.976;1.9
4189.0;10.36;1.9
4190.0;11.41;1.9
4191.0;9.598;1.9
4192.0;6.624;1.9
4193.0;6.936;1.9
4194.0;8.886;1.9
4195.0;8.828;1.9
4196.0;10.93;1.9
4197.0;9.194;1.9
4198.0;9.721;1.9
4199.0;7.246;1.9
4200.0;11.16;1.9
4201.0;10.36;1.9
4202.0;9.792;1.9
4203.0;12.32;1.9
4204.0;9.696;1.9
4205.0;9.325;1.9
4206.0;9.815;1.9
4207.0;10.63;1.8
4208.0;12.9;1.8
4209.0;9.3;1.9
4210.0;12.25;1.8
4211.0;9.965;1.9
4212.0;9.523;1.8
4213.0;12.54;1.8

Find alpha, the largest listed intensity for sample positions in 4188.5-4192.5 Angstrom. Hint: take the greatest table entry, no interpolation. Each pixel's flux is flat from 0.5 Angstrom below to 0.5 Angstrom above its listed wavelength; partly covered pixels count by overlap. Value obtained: 11.41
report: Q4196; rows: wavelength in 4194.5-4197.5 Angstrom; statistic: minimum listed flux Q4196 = 8.828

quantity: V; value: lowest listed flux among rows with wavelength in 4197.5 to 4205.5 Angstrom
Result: 7.246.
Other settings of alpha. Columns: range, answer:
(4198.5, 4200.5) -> 11.16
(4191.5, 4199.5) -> 10.93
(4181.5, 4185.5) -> 8.769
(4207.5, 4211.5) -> 12.9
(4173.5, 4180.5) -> 9.914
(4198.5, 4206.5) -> 12.32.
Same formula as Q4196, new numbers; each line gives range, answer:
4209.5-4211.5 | 9.965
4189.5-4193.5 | 6.624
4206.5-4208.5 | 10.63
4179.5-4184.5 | 6.942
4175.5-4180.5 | 7.572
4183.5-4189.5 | 4.976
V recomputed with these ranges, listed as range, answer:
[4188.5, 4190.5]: 10.36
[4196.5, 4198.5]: 9.194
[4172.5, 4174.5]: 8.479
